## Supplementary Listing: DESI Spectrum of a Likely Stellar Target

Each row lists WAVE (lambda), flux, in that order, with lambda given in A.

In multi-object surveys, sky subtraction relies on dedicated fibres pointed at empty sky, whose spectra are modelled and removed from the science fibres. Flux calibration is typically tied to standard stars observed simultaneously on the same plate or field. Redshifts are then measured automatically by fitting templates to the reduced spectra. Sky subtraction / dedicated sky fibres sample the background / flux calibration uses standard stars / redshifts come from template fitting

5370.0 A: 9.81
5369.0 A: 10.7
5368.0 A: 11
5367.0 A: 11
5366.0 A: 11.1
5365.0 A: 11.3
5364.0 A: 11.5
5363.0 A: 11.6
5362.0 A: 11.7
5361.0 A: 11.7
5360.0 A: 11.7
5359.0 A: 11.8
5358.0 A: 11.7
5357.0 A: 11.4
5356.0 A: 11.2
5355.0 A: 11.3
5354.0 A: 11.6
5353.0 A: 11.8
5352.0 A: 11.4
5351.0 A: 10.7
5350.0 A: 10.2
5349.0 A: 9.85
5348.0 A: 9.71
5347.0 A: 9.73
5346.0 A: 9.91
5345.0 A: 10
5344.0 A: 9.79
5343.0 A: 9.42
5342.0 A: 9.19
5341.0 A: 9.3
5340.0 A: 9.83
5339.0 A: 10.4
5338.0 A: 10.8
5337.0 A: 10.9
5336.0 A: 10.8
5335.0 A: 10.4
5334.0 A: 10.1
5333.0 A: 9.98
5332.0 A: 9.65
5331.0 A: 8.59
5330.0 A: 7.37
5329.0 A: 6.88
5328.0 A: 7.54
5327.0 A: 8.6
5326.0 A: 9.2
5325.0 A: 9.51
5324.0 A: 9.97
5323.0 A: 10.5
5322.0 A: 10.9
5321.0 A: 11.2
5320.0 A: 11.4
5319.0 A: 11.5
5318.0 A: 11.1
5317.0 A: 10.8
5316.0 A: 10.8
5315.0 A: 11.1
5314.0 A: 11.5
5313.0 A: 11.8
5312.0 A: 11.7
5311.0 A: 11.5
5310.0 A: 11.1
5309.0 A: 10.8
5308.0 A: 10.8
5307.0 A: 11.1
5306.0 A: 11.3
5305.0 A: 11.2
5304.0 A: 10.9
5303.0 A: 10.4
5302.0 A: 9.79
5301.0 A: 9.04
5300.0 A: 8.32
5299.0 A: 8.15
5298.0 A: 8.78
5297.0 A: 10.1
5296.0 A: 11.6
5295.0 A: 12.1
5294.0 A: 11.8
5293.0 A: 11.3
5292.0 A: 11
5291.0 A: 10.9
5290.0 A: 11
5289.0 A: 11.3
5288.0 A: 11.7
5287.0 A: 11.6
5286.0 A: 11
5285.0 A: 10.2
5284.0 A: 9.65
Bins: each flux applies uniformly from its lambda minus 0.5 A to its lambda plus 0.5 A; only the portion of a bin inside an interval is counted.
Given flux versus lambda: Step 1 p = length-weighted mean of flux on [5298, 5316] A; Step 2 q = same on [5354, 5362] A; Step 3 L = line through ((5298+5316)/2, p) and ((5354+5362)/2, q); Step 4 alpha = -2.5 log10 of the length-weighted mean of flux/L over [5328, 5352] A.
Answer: 0.16 mag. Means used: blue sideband 10.6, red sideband 11.6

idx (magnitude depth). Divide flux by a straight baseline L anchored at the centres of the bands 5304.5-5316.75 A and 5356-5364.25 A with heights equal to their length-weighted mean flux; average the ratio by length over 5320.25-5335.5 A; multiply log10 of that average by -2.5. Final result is 0.21 mag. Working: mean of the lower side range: 11.2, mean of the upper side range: 11.6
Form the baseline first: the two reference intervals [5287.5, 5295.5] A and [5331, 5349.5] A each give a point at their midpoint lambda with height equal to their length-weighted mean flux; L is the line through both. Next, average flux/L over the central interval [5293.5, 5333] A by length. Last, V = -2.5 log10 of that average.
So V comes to 0.05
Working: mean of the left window 11.4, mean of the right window 9.95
